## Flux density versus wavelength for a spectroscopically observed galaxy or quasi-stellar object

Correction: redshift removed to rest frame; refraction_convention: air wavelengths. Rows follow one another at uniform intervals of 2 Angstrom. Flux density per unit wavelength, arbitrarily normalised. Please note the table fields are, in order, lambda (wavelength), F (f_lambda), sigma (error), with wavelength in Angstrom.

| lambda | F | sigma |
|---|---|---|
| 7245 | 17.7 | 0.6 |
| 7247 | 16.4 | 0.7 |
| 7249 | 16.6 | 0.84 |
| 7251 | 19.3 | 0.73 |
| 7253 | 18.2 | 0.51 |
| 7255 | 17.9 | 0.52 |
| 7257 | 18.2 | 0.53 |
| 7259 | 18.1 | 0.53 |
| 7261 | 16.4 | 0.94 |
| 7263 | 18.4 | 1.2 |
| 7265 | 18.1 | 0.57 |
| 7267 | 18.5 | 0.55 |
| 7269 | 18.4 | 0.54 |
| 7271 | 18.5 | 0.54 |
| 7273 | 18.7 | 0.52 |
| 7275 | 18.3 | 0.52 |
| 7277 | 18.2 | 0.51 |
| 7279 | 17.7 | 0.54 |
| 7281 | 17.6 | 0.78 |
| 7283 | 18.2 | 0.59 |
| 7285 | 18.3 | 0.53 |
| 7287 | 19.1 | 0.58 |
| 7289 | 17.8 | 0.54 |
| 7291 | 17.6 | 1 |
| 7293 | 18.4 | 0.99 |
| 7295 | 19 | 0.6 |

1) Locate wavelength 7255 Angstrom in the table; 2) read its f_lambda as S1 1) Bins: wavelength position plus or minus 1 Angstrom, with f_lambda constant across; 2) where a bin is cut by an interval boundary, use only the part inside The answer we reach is 17.9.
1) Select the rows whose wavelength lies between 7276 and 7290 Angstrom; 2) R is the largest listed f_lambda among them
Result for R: 19.1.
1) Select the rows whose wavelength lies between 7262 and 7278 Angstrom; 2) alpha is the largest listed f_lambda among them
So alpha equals 18.7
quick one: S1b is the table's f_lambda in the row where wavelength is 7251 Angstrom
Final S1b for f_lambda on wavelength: 19.3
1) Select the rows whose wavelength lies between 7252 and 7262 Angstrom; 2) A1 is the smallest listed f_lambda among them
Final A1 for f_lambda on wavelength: 16.4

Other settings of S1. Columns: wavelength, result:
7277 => 18.2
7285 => 18.3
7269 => 18.4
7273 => 18.7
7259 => 18.1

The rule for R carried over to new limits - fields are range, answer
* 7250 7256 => 19.3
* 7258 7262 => 18.1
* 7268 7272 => 18.5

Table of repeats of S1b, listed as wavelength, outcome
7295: 19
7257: 18.2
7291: 17.6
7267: 18.5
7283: 18.2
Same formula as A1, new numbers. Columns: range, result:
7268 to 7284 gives 17.6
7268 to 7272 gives 18.4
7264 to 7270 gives 18.1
